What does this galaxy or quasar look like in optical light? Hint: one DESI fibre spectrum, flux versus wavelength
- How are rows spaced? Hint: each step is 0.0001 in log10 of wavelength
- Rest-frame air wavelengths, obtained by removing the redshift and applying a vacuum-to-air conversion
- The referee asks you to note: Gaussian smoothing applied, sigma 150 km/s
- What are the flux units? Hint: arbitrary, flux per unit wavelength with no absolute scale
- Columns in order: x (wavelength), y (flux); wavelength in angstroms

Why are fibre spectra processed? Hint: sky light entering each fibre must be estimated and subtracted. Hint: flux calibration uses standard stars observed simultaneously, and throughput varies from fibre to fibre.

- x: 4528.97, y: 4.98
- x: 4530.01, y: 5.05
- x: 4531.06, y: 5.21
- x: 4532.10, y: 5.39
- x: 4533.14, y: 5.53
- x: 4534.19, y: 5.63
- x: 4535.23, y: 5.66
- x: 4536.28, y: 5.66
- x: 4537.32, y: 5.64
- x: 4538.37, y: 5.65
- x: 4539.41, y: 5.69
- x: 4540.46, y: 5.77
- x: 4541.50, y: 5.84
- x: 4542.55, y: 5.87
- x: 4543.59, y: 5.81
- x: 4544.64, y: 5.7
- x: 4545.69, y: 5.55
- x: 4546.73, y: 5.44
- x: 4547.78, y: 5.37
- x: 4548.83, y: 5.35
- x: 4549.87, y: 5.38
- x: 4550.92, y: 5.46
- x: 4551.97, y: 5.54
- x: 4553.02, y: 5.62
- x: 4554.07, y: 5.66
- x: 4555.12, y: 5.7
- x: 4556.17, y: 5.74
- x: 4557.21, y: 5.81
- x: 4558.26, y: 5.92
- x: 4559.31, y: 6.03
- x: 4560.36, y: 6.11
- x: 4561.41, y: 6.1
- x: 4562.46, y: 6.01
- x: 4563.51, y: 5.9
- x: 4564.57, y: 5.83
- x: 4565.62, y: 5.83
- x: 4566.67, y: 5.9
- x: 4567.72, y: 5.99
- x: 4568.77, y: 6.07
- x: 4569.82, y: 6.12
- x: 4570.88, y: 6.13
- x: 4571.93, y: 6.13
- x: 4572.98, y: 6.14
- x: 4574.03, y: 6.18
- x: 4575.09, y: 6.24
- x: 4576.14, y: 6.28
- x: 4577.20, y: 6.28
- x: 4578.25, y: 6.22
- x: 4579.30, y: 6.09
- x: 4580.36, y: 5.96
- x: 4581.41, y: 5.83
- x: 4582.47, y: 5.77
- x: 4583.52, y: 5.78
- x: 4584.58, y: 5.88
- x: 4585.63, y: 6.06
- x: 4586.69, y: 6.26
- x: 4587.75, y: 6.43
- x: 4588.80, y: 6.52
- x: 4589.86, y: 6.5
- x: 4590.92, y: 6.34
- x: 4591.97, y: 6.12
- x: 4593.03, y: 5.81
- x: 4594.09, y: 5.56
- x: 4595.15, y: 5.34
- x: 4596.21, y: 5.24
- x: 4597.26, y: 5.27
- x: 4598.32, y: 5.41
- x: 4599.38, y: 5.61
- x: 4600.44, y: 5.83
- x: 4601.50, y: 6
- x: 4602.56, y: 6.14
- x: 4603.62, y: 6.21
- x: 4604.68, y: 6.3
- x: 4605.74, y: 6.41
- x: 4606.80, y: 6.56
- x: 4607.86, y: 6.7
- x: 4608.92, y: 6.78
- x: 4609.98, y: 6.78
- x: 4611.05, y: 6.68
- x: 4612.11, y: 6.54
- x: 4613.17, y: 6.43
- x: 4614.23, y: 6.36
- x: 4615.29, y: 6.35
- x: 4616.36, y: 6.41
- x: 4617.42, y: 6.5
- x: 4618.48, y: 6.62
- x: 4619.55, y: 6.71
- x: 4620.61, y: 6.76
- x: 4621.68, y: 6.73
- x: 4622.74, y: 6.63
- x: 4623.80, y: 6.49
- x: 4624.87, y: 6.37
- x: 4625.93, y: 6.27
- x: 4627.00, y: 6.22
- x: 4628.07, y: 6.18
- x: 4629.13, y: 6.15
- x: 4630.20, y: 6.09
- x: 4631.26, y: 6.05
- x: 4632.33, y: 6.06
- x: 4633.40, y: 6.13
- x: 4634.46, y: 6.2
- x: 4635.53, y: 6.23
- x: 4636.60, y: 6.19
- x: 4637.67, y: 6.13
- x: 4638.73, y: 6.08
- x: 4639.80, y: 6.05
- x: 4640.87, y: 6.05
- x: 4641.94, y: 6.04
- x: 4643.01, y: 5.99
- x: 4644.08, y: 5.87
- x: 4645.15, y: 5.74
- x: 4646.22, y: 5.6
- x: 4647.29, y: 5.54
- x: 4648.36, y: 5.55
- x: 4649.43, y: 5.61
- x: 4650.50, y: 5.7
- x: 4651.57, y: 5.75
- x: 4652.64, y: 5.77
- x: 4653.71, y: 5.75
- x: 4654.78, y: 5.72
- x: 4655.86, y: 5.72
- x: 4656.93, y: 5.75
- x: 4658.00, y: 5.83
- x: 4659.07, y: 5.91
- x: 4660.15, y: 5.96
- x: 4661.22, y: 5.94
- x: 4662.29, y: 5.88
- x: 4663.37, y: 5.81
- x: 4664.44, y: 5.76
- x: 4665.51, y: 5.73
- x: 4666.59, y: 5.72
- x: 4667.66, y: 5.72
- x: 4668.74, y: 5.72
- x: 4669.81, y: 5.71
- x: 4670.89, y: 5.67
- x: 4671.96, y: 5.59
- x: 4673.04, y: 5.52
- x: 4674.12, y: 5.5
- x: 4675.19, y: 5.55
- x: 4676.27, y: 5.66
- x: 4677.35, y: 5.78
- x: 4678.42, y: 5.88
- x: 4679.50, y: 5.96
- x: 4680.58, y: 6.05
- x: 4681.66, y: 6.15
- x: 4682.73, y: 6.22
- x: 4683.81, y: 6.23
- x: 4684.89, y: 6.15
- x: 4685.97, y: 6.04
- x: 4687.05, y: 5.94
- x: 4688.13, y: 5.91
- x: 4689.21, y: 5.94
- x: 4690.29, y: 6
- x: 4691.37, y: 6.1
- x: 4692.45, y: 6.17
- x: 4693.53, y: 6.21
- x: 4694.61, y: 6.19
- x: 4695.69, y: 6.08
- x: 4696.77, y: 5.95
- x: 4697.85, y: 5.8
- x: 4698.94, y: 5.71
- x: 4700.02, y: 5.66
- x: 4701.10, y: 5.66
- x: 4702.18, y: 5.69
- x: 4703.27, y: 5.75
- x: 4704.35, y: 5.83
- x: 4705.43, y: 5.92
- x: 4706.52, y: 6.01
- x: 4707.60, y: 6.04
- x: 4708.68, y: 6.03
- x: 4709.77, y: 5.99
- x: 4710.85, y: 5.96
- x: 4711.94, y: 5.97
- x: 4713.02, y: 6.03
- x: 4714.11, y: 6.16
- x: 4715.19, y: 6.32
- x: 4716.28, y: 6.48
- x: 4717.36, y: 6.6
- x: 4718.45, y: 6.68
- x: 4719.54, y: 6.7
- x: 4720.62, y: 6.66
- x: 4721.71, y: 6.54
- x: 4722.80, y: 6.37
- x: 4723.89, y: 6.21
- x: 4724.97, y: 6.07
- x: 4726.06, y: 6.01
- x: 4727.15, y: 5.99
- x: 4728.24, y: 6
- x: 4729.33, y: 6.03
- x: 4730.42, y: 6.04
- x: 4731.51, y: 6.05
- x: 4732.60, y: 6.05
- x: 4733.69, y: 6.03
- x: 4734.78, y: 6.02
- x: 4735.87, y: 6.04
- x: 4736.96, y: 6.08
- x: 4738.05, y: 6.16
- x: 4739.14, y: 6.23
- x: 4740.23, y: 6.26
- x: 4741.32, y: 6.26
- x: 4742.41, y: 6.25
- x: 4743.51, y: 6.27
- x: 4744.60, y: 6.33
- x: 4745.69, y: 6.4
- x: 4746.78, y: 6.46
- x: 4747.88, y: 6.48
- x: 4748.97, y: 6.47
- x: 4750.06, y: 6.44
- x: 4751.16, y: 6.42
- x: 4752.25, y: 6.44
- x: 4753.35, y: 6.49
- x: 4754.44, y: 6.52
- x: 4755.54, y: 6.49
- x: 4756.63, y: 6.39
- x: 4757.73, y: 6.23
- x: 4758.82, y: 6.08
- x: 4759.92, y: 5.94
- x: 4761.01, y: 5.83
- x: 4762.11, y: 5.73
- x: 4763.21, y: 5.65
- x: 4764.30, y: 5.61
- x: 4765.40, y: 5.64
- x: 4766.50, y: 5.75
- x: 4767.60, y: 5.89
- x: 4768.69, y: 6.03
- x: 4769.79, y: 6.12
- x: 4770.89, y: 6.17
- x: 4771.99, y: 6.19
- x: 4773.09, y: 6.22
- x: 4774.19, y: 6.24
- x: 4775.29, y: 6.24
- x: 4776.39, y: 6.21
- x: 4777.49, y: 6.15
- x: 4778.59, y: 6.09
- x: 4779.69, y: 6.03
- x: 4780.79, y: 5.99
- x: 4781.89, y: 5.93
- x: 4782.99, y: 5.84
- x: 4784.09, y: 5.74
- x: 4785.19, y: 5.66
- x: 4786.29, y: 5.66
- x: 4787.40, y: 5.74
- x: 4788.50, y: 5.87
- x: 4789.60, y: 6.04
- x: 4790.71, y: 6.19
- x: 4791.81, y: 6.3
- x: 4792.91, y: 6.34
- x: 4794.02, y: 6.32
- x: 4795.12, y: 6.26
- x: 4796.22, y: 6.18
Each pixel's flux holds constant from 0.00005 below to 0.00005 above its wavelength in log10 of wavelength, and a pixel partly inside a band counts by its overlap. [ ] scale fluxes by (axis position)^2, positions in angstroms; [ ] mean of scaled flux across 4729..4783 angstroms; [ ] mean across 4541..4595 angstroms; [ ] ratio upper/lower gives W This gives 1.1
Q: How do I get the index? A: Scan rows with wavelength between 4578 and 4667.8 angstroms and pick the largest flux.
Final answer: 6.78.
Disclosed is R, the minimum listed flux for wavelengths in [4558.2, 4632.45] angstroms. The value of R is 5.24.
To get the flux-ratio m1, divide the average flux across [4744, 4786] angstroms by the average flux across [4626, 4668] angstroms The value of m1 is 1.04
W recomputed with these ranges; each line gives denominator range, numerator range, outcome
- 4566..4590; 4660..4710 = 1.01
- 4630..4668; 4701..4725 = 1.08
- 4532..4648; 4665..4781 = 1.07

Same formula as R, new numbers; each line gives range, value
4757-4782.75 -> 5.61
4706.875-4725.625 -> 5.96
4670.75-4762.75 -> 5.5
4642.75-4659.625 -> 5.54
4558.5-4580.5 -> 5.83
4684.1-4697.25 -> 5.91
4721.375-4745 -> 5.99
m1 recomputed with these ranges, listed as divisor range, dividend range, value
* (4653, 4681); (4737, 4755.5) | 1.10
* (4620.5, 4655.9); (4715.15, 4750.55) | 1.04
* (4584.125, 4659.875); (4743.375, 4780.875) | 1.01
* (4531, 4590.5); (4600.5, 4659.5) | 1.05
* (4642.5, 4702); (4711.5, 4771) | 1.06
